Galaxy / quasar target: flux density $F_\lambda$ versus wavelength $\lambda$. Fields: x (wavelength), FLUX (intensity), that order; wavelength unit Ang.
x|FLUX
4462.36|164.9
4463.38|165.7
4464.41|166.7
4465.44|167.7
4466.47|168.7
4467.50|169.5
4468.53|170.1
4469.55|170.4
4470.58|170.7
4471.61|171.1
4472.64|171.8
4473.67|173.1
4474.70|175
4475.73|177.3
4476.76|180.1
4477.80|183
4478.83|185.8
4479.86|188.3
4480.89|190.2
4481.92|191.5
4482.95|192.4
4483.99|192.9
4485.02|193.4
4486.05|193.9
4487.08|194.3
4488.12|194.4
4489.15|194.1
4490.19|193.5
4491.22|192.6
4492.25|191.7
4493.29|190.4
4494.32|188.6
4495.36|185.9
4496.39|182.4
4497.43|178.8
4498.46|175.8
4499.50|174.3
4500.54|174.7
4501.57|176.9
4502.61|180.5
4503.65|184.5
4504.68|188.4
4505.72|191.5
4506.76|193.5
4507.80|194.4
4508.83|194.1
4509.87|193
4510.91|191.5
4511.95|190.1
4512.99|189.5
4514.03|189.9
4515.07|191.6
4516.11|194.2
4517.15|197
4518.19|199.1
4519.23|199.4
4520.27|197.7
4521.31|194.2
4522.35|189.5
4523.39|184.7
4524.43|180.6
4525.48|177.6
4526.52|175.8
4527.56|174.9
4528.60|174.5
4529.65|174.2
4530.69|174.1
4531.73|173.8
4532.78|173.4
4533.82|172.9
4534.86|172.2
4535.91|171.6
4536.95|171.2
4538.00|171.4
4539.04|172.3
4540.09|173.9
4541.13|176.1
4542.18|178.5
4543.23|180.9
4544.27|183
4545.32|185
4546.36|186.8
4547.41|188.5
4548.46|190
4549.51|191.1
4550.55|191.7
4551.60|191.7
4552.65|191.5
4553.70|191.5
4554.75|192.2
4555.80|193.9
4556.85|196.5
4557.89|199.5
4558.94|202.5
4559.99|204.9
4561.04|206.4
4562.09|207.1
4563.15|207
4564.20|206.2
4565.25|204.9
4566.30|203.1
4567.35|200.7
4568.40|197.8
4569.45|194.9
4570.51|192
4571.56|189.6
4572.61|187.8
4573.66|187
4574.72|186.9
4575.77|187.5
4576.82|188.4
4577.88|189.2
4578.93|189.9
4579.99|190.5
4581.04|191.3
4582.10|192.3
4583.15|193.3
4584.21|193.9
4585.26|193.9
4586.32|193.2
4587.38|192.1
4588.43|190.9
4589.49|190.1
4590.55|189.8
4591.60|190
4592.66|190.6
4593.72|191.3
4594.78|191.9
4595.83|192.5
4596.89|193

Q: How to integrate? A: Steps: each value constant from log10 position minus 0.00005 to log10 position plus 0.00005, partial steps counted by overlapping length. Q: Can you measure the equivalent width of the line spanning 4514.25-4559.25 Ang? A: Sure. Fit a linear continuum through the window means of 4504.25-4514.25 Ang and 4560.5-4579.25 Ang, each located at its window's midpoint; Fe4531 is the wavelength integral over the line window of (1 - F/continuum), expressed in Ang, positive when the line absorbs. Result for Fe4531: 2.1 Ang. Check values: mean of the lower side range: 192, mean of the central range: 185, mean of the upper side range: 196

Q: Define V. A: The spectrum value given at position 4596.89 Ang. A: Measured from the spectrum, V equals 193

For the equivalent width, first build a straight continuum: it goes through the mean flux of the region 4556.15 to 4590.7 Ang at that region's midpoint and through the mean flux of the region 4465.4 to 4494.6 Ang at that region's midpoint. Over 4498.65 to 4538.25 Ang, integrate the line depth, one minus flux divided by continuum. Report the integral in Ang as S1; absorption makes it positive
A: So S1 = 0.9 Ang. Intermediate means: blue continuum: 184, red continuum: 195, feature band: 184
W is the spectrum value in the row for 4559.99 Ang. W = 204.9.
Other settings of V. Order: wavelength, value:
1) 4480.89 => 190.2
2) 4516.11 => 194.2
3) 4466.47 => 168.7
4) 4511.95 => 190.1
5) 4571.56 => 189.6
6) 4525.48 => 177.6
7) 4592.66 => 190.6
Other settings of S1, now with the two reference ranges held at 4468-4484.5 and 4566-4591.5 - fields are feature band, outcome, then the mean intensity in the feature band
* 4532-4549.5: 0.86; 178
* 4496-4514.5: -0.23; 186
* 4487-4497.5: -0.46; 190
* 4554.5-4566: -0.75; 202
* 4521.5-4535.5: 0.67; 177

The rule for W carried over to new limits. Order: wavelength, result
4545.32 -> 185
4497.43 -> 178.8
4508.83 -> 194.1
